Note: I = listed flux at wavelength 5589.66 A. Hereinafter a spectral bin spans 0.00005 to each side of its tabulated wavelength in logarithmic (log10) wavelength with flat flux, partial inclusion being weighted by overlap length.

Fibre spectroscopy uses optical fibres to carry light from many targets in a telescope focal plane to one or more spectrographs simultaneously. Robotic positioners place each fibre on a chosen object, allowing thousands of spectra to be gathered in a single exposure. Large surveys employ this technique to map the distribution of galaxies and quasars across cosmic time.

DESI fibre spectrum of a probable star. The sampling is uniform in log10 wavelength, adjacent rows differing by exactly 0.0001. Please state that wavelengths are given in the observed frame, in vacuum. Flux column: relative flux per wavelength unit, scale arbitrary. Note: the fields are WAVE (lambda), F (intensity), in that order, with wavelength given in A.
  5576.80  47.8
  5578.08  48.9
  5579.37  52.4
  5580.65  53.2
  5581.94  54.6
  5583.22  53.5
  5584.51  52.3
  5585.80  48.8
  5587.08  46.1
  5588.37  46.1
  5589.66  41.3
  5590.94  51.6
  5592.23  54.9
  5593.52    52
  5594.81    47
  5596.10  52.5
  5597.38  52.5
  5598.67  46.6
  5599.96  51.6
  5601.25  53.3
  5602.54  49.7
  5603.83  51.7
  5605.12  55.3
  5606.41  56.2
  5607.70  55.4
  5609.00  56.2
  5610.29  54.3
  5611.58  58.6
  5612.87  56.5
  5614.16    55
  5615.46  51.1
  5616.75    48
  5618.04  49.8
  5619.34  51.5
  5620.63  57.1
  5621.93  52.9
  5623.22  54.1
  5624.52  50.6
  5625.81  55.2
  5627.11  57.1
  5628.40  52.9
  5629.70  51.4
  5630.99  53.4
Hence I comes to 41.3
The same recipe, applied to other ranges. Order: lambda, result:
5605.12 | 55.3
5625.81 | 55.2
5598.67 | 46.6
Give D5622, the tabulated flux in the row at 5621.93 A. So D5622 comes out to 52.9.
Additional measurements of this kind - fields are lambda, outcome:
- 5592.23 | 54.9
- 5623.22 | 54.1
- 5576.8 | 47.8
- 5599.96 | 51.6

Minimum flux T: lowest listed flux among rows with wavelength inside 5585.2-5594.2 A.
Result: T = 41.3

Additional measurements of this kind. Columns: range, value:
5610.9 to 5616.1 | 51.1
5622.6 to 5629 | 50.6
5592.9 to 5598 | 47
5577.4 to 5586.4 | 48.8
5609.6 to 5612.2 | 54.3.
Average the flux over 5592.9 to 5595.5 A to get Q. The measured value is 49.5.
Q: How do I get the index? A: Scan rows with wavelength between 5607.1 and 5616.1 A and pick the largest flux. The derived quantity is 58.6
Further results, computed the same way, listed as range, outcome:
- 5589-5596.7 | 54.9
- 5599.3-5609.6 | 56.2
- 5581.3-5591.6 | 54.6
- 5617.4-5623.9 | 57.1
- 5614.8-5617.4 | 51.1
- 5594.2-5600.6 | 52.5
